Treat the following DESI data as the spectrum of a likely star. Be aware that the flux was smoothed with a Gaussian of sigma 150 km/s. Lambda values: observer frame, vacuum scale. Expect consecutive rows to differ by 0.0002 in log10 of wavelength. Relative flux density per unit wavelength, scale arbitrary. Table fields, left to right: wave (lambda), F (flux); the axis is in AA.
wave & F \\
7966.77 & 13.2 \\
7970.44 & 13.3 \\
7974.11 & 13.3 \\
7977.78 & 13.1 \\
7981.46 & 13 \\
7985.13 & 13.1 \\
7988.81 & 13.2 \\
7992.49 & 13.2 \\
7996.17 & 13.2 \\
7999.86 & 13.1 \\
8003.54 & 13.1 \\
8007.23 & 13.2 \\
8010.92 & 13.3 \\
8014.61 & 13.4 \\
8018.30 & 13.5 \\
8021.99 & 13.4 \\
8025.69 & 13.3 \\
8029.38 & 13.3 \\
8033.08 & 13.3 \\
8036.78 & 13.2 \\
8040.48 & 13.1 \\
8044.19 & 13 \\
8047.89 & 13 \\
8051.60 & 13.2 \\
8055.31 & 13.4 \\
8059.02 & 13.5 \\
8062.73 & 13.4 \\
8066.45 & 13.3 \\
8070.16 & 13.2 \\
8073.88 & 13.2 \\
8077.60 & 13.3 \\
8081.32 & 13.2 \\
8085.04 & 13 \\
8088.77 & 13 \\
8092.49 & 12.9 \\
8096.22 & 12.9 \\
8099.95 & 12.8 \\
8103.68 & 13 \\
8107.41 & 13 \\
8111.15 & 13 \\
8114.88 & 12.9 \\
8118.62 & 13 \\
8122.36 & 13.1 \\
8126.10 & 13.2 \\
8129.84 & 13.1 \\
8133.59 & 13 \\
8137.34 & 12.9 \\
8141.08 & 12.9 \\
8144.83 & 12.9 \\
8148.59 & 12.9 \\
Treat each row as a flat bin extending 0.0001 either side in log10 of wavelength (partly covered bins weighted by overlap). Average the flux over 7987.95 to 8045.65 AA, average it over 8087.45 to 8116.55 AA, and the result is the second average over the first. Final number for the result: 1.0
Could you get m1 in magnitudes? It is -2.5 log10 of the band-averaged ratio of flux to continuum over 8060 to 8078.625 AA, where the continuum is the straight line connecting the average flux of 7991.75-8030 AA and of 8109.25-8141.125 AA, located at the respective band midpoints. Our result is -0.012 mag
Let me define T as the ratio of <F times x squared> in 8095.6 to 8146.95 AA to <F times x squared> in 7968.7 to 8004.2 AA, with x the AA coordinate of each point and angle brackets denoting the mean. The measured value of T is 1.0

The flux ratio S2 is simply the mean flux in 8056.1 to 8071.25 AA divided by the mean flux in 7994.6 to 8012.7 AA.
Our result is 1.0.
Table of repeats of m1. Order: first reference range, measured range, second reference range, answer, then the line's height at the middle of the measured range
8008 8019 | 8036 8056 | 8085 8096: 0.01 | 13.2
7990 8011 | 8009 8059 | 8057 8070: 0.00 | 13.3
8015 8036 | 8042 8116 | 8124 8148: 0.01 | 13.2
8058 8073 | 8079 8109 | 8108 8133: 0.02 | 13.2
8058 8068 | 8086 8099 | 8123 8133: 0.03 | 13.3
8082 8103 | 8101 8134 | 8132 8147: -0.01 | 12.9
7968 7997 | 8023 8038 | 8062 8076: -0.01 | 13.2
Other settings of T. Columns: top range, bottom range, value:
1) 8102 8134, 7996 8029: 1.01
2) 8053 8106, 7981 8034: 1.01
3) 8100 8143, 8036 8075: 1.00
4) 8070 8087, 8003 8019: 1.01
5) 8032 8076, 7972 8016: 1.02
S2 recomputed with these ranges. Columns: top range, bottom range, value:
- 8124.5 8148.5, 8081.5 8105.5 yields 1.00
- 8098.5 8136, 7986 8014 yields 0.99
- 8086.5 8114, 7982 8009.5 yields 0.98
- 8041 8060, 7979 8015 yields 1.00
